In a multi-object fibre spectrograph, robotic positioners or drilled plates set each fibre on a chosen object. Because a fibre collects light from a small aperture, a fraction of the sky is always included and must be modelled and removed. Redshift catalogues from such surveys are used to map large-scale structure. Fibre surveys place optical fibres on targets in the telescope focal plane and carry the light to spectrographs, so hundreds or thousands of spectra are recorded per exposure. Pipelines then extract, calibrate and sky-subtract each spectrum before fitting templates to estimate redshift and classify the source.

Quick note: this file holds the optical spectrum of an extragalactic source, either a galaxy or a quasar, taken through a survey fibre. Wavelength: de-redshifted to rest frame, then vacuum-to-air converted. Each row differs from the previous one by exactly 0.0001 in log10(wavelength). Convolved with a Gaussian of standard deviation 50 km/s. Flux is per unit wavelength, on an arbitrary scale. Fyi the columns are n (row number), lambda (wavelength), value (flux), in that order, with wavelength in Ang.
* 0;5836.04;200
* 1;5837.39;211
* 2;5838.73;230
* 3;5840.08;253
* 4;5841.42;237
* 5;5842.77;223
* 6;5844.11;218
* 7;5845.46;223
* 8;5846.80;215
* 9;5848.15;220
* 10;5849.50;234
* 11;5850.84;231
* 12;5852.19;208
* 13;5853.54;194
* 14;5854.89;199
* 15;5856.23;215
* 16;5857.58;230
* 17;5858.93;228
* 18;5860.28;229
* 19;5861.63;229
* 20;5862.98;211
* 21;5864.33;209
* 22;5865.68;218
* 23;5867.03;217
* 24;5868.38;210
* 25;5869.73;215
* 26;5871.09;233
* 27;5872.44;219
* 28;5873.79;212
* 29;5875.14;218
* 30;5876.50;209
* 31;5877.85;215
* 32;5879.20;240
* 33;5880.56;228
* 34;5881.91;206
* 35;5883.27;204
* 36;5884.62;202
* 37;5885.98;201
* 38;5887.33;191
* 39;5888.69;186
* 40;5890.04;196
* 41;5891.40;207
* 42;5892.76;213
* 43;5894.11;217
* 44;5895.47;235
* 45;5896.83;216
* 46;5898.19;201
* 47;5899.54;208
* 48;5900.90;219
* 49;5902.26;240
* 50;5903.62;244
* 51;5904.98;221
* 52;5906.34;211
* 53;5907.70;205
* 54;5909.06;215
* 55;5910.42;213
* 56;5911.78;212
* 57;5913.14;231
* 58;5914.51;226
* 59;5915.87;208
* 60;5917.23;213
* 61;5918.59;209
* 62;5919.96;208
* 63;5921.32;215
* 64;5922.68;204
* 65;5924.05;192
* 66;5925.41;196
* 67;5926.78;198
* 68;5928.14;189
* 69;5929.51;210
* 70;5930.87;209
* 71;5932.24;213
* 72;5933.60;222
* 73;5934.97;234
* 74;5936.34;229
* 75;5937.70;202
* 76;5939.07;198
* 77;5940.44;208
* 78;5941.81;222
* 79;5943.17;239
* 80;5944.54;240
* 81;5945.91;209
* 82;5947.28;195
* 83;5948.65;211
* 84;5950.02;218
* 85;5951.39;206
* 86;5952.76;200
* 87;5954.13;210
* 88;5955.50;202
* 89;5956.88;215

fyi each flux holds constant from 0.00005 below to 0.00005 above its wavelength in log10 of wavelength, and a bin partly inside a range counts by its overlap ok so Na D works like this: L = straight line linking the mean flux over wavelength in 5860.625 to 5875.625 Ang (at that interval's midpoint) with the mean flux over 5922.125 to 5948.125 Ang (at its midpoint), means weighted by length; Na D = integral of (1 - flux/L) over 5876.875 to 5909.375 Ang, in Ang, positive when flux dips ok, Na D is 0.3 Ang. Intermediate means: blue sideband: 218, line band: 213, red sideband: 211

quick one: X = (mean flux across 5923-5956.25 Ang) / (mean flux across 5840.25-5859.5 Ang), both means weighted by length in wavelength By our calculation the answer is 1.0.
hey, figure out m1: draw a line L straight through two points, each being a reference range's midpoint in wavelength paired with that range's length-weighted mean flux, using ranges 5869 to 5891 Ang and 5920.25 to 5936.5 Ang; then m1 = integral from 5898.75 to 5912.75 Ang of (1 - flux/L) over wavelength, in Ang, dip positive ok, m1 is -0.6 Ang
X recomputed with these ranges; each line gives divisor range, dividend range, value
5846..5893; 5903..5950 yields 1.00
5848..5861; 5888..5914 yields 0.98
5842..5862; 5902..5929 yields 0.97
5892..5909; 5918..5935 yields 0.94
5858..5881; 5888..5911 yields 0.98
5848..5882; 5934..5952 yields 0.99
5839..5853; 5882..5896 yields 0.91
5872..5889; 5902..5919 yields 1.04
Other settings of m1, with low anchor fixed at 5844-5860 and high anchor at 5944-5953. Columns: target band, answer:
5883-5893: 0.8 Ang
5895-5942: 0.0 Ang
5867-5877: 0.0 Ang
